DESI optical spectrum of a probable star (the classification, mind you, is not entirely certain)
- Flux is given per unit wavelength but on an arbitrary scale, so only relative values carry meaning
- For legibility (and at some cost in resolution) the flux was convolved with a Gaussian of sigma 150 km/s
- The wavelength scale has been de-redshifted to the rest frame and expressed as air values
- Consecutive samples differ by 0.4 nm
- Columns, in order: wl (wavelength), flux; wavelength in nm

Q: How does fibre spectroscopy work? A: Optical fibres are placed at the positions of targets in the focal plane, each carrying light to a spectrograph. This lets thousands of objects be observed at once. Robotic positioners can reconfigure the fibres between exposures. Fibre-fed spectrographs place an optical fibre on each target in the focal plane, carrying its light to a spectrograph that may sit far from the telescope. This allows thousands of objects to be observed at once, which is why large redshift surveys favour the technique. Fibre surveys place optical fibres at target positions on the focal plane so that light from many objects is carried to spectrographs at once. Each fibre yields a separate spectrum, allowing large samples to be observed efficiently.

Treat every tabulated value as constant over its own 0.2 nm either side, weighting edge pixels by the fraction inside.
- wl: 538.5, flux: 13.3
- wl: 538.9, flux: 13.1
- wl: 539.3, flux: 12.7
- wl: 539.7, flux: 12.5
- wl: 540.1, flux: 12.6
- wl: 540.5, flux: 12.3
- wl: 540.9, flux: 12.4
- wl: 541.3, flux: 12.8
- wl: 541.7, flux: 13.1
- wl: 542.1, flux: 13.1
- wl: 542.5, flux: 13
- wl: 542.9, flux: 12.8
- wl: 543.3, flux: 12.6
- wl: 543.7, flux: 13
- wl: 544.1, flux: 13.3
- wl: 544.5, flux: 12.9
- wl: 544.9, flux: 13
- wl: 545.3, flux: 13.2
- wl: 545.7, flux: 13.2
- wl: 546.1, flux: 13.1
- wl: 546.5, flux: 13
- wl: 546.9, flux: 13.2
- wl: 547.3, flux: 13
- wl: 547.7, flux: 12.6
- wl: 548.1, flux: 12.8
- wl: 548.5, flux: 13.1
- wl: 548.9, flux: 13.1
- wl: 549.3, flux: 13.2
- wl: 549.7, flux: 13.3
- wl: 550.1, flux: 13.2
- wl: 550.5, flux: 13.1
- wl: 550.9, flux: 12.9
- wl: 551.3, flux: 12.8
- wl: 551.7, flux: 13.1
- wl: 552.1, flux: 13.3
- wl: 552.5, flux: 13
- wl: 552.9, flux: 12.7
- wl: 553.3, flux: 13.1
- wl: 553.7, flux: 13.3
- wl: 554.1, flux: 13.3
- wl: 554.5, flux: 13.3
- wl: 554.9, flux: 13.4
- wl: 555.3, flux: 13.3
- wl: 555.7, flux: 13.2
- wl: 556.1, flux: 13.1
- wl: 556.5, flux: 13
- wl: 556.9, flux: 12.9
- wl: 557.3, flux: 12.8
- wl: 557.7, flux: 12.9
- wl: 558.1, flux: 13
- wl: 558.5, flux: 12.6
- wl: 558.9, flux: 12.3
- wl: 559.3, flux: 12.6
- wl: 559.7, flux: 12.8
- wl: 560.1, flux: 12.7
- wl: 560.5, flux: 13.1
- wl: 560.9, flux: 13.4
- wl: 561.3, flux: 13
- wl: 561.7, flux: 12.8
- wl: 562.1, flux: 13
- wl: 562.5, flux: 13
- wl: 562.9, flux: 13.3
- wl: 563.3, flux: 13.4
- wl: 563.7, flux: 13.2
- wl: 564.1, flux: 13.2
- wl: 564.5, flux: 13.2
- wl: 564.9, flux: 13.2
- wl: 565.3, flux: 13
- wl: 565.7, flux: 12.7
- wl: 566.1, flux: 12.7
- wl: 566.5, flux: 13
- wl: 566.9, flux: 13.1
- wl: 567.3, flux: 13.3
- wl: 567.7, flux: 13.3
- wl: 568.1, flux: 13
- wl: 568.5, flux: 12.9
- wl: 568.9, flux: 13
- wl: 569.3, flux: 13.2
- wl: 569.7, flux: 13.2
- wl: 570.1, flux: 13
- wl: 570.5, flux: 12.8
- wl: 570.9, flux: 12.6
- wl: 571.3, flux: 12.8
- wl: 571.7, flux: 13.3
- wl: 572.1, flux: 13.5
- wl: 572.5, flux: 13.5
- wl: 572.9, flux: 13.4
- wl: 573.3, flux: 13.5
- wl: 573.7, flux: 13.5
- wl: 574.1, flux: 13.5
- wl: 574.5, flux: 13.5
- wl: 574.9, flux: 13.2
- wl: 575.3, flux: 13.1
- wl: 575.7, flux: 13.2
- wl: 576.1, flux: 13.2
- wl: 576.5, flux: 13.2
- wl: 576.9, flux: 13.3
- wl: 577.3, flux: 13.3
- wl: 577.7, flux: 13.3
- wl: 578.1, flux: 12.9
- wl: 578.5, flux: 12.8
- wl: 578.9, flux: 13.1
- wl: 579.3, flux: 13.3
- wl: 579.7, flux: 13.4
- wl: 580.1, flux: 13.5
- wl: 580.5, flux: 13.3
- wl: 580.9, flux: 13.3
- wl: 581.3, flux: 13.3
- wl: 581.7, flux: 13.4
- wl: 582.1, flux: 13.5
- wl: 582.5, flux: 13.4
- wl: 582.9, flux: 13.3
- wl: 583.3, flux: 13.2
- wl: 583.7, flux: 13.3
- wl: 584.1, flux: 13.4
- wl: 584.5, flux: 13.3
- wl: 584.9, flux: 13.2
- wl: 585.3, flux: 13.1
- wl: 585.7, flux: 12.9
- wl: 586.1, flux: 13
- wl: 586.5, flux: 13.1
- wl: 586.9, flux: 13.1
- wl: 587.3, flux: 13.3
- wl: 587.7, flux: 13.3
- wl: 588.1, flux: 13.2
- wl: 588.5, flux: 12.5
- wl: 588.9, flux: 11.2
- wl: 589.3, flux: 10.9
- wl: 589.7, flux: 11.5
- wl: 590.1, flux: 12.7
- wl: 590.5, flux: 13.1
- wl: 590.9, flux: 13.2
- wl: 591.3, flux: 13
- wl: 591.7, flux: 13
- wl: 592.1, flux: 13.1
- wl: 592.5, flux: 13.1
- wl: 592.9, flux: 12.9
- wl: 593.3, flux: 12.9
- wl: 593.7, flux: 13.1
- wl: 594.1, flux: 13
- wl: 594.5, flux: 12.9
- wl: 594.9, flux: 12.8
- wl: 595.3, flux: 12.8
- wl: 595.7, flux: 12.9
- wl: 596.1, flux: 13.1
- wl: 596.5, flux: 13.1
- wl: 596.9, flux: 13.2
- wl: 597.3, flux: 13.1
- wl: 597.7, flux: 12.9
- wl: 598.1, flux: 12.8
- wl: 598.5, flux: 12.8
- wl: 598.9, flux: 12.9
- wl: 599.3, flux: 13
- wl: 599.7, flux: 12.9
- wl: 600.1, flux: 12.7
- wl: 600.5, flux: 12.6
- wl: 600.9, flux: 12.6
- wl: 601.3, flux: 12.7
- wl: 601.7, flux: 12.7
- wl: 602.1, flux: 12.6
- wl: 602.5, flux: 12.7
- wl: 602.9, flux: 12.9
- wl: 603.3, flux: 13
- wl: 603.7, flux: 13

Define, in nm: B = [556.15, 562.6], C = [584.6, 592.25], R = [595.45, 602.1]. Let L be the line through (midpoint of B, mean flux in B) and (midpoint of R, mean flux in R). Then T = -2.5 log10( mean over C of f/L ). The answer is 0.01 mag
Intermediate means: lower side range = 12.9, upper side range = 12.9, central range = 12.8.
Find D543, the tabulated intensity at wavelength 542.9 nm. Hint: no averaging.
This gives 12.8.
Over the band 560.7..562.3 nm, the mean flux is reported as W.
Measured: 13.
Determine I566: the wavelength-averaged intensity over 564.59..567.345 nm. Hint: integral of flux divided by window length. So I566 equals 13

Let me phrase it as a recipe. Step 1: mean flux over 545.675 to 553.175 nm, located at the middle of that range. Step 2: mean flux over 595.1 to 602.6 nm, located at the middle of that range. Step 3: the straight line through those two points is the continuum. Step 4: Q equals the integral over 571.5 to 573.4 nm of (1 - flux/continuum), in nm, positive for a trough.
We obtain -0.072 nm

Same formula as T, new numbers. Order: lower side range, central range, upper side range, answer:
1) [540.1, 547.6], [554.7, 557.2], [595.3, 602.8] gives -0.019 mag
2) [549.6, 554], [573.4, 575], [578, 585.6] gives -0.019 mag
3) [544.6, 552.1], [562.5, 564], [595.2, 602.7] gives -0.021 mag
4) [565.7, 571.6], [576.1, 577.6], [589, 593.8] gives -0.032 mag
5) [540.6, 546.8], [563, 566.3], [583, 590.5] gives -0.017 mag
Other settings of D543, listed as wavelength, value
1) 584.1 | 13.4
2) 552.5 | 13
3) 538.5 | 13.3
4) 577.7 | 13.3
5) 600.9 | 12.6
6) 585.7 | 12.9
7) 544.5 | 12.9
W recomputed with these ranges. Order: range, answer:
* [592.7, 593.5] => 12.9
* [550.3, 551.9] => 13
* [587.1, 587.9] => 13.3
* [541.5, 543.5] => 12.9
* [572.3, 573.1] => 13.5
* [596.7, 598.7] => 13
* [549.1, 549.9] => 13.2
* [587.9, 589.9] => 11.9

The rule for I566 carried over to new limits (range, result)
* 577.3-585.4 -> 13.3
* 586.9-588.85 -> 12.9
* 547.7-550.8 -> 13.1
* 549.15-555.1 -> 13.1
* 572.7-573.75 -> 13.5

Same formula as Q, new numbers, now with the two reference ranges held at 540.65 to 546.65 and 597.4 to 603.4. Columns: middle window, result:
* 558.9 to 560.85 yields 0.02 nm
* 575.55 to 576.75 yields -0.03 nm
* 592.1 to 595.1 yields -0.04 nm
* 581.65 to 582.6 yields -0.04 nm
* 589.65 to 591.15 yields 0.01 nm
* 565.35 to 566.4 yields 0.01 nm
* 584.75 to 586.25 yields -0.02 nm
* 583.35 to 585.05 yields -0.06 nm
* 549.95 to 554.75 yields -0.06 nm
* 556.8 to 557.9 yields 0.00 nm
